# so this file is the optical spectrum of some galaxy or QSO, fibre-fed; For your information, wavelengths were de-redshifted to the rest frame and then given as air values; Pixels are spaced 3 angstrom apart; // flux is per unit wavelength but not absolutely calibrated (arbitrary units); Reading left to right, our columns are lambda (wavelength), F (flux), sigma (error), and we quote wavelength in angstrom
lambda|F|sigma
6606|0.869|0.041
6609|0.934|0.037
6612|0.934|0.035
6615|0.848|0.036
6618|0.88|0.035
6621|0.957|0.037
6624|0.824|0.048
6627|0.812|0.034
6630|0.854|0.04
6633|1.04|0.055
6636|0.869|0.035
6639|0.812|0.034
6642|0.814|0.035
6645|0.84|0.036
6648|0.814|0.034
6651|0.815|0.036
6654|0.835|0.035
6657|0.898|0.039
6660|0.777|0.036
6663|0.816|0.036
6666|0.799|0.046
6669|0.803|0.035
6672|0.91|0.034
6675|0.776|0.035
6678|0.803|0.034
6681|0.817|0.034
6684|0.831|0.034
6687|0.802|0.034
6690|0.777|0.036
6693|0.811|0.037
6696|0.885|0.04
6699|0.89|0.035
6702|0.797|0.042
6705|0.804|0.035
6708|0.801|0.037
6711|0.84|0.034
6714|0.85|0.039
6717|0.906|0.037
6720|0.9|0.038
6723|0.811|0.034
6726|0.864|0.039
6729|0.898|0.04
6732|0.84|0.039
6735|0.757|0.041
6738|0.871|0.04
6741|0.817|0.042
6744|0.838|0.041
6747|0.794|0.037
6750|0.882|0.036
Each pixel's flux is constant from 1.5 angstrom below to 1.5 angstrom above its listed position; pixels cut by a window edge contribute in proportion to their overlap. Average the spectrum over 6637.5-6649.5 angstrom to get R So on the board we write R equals 0.82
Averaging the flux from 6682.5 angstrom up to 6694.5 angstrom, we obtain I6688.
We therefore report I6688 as 0.805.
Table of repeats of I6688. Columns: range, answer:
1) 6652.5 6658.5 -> 0.866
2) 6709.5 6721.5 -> 0.874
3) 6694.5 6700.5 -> 0.888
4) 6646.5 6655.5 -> 0.821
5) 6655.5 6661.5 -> 0.838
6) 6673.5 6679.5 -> 0.789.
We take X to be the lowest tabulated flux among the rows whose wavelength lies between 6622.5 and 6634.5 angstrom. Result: 0.812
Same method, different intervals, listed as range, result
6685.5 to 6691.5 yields 0.777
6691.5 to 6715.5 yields 0.797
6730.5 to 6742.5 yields 0.757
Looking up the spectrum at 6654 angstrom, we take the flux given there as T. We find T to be 0.835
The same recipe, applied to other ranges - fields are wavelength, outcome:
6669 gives 0.803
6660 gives 0.777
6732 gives 0.84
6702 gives 0.797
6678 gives 0.803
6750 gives 0.882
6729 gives 0.898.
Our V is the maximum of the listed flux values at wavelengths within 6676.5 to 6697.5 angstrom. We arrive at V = 0.885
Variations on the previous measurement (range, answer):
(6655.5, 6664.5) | 0.898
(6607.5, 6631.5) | 0.957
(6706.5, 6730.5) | 0.906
